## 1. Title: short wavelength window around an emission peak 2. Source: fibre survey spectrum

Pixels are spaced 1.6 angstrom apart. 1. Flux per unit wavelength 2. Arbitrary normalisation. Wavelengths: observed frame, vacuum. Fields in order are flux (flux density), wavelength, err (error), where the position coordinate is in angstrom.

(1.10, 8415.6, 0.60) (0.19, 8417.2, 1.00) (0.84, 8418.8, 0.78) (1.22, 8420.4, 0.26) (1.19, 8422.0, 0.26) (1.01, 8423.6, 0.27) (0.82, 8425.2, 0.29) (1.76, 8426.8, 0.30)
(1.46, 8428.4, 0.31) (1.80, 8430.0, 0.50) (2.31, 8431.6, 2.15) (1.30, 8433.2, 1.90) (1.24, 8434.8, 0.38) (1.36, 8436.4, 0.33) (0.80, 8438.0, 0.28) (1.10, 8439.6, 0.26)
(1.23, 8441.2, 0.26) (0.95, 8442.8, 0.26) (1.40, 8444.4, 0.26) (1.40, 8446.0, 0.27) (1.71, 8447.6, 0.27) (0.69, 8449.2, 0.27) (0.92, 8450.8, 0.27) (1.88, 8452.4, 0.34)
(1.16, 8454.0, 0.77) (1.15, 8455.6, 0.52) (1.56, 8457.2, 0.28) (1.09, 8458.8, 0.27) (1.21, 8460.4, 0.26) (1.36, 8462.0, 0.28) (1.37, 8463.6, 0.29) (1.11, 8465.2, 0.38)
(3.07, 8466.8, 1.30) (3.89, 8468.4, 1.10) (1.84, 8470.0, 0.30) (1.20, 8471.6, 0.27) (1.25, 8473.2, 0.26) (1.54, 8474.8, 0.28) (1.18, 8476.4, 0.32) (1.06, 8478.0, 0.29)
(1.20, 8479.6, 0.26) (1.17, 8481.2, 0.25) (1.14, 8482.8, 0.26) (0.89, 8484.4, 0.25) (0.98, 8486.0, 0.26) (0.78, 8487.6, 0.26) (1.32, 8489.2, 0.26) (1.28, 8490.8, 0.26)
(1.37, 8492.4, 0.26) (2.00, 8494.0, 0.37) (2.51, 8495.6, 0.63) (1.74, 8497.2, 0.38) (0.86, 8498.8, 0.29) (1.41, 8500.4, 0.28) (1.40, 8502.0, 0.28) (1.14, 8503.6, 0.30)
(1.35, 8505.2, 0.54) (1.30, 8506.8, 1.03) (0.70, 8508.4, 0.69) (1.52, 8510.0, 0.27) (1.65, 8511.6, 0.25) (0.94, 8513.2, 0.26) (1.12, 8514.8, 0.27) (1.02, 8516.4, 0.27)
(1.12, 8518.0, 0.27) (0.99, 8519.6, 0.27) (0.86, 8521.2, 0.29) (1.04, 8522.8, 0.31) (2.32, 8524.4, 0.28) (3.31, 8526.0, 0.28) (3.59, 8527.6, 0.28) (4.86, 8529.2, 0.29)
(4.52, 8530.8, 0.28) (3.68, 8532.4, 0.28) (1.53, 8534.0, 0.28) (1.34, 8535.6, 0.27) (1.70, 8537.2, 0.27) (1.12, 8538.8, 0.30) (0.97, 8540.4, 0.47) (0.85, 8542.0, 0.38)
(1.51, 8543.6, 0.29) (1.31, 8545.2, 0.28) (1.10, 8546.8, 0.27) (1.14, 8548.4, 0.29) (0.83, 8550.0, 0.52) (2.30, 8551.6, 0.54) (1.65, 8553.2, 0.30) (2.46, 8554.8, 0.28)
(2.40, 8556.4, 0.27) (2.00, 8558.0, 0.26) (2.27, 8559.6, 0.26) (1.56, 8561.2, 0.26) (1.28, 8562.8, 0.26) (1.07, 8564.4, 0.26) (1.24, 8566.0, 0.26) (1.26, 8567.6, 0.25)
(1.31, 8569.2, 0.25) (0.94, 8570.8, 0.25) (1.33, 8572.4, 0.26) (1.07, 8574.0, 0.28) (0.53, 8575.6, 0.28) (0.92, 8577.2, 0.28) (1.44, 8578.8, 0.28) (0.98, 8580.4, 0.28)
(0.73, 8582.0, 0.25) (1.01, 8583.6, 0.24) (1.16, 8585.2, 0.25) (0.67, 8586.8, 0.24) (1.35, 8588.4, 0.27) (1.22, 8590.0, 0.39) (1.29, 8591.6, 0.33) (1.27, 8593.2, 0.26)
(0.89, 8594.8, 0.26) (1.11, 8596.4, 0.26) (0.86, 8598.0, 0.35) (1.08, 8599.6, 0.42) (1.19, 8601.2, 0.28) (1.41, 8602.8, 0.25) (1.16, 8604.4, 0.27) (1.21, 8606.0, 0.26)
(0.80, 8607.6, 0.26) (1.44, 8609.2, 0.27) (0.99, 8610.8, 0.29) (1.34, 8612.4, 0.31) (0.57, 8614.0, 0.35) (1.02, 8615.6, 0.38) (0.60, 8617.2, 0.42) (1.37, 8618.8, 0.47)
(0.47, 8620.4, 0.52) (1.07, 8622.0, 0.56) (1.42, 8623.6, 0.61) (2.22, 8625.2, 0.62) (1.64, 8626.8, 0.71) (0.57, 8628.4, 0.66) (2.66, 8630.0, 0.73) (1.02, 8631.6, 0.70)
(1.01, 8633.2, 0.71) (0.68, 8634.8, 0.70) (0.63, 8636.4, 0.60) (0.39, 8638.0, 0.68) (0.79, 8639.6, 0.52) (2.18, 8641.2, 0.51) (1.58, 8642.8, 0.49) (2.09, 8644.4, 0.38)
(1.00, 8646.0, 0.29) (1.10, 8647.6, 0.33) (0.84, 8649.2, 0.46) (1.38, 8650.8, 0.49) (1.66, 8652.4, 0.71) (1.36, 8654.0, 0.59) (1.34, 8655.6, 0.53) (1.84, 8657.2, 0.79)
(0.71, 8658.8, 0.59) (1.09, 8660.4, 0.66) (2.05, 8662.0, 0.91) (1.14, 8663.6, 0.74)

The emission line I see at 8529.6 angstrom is H-alpha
